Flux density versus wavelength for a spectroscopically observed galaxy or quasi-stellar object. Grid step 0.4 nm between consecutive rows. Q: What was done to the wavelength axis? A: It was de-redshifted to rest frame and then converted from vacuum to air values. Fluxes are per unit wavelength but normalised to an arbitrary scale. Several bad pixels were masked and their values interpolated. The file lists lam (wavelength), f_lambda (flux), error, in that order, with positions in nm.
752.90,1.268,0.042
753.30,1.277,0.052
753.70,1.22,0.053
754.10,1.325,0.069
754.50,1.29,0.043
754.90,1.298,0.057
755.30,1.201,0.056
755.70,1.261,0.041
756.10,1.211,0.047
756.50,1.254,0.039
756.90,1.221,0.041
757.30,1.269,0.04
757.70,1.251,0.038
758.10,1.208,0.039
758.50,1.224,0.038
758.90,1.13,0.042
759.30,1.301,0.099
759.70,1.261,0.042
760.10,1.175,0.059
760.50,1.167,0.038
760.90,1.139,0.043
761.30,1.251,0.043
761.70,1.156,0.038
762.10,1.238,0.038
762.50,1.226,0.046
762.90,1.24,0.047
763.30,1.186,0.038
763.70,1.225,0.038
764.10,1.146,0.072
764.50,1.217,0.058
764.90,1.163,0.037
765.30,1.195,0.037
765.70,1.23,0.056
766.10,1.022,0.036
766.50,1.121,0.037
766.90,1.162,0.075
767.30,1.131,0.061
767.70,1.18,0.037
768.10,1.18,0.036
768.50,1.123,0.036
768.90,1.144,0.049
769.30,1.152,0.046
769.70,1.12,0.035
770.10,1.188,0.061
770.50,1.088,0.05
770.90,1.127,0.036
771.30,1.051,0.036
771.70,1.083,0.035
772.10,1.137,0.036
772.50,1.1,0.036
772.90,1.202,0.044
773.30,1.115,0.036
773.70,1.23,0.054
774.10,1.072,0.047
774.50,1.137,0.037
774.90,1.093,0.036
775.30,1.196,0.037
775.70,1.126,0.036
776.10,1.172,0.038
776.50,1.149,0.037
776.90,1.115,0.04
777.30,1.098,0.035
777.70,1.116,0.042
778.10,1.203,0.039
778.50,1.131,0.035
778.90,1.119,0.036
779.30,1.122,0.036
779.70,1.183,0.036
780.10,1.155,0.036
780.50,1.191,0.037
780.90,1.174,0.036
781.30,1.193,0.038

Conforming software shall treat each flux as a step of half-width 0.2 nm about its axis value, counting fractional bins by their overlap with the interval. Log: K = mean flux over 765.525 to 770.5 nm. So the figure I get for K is 1.14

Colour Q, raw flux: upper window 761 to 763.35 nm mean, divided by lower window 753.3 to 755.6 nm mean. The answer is 0.96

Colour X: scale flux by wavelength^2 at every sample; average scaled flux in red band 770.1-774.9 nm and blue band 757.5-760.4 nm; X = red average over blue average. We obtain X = 1.0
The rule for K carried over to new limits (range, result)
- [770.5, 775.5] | 1.13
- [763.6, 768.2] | 1.16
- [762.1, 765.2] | 1.2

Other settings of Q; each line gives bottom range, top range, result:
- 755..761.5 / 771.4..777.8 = 0.93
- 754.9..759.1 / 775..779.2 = 0.93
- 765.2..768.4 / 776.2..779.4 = 0.99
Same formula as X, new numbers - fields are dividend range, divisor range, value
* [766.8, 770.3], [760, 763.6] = 0.98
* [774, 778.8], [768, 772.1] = 1.03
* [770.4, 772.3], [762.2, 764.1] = 0.92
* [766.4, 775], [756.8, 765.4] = 0.96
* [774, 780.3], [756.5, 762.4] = 0.98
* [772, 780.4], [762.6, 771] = 1.01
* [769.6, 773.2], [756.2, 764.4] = 0.95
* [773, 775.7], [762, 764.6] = 0.97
